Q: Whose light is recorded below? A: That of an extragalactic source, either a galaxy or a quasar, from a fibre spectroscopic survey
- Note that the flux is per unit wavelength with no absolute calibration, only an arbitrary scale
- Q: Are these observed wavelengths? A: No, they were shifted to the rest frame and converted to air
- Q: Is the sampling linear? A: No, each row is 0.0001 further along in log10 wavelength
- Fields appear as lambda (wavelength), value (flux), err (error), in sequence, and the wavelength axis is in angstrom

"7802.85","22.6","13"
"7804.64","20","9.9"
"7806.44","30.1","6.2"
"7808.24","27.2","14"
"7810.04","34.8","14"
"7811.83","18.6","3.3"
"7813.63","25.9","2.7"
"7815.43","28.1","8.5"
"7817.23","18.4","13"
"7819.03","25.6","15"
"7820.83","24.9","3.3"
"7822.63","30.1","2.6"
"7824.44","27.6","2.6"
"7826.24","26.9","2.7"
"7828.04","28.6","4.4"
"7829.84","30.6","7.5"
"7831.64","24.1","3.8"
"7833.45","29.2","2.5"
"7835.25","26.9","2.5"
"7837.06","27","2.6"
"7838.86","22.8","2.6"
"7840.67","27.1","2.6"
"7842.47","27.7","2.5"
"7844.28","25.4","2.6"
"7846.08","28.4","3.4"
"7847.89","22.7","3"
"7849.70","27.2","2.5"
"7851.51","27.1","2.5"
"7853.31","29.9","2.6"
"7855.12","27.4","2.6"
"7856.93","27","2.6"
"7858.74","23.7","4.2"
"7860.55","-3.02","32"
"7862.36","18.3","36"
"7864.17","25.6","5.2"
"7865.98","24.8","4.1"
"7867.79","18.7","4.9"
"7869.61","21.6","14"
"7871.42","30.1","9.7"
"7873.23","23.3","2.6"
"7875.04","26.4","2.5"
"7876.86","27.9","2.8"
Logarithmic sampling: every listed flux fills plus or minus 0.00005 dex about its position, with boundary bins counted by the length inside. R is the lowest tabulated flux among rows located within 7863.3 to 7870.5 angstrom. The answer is 18.7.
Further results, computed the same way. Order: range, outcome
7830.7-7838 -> 24.1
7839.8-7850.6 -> 22.7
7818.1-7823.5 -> 24.9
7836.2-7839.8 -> 22.8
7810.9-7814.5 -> 18.6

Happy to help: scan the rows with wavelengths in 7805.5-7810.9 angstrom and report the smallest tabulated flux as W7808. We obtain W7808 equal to 27.2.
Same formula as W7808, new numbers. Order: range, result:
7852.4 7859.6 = 23.7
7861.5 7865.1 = 18.3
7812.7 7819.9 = 18.4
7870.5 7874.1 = 23.3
